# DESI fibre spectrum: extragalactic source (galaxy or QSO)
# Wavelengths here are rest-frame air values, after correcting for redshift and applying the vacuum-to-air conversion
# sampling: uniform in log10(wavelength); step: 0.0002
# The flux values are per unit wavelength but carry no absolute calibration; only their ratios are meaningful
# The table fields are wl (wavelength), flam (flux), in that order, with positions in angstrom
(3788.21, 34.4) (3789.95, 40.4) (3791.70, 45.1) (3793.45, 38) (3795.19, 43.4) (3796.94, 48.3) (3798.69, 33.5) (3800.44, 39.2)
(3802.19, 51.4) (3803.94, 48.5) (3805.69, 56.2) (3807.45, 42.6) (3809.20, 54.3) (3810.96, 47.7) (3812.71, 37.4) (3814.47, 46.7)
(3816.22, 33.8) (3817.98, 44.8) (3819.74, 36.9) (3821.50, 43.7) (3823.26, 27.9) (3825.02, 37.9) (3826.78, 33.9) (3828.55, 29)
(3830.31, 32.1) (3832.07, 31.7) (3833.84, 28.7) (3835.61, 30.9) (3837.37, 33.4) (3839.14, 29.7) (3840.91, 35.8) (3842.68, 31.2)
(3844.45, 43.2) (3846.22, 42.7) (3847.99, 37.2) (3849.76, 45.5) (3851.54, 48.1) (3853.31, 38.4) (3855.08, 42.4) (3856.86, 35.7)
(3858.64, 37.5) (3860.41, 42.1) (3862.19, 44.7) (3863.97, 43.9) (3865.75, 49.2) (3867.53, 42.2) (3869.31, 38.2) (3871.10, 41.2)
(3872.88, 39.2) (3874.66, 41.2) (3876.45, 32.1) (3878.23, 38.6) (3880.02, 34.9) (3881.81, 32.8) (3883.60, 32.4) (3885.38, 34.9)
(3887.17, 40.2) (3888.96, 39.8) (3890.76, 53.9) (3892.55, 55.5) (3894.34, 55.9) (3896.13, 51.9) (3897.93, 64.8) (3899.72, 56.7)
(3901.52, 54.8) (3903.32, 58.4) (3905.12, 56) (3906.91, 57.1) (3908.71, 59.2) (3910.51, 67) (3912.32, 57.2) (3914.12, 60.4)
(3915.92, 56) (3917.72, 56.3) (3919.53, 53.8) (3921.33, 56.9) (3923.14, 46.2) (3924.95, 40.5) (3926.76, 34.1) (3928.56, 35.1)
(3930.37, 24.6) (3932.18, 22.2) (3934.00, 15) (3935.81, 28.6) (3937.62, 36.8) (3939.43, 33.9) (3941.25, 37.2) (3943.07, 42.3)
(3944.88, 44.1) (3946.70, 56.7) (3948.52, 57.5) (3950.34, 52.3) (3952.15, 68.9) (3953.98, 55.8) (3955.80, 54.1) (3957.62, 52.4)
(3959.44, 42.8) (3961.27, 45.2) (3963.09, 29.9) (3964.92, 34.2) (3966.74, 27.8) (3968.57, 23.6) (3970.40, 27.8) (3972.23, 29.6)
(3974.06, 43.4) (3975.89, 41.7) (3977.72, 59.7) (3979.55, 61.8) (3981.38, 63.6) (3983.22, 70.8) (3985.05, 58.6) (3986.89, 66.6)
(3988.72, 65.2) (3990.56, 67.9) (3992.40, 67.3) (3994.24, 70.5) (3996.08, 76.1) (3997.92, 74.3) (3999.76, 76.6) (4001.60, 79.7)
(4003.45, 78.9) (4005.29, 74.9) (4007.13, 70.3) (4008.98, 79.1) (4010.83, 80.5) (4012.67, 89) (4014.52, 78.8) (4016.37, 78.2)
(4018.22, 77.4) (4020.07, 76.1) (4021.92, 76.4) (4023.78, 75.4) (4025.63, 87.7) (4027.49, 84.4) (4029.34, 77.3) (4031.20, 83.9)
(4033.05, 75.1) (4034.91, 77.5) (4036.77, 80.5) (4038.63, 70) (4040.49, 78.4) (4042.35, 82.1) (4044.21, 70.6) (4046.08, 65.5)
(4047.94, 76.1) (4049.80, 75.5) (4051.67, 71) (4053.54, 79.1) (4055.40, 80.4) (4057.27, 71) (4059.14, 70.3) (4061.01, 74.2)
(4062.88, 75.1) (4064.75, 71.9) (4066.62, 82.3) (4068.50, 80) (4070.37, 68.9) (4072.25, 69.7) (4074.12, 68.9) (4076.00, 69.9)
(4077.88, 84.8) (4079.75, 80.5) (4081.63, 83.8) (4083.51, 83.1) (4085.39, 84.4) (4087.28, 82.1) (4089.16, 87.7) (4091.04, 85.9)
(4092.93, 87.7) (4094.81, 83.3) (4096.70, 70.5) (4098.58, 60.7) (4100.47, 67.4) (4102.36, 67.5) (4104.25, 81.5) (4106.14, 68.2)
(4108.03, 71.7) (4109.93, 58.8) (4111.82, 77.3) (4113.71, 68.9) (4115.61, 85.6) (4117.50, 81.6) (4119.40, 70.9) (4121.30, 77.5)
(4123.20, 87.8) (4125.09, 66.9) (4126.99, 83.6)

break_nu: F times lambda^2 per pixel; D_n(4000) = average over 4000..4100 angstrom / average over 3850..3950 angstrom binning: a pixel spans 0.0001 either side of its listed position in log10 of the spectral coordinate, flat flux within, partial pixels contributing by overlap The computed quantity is 1.87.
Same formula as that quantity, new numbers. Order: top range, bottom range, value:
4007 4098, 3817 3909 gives 2.05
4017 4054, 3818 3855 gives 2.35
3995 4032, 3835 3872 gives 2.15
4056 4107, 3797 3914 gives 1.98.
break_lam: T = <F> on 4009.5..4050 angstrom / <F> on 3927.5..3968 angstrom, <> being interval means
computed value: 1.9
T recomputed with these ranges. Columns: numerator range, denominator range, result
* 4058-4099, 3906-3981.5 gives 1.73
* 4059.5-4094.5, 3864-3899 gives 1.83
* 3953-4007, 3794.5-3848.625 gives 1.44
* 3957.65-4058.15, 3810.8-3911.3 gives 1.59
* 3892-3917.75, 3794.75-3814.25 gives 1.27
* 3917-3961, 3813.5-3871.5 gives 1.14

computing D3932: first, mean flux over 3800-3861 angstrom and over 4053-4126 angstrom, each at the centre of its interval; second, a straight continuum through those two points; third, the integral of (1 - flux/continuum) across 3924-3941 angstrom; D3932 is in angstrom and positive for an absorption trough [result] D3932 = 7.4 angstrom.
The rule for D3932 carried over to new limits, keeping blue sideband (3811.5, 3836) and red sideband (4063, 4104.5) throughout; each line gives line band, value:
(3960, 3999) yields 5.3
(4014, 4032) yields -3.2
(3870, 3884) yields 2.3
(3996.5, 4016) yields -4.0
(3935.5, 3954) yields 2.8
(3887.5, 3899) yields -1.5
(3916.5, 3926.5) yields 0.3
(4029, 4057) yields -2.1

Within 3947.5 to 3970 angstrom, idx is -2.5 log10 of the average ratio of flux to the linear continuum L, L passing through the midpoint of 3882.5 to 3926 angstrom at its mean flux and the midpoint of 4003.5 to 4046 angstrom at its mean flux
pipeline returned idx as 0.38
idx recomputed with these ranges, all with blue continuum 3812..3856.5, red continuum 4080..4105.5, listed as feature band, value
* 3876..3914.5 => -0.06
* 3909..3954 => 0.15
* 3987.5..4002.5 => -0.15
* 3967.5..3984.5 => 0.27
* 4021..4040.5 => -0.15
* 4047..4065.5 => -0.02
